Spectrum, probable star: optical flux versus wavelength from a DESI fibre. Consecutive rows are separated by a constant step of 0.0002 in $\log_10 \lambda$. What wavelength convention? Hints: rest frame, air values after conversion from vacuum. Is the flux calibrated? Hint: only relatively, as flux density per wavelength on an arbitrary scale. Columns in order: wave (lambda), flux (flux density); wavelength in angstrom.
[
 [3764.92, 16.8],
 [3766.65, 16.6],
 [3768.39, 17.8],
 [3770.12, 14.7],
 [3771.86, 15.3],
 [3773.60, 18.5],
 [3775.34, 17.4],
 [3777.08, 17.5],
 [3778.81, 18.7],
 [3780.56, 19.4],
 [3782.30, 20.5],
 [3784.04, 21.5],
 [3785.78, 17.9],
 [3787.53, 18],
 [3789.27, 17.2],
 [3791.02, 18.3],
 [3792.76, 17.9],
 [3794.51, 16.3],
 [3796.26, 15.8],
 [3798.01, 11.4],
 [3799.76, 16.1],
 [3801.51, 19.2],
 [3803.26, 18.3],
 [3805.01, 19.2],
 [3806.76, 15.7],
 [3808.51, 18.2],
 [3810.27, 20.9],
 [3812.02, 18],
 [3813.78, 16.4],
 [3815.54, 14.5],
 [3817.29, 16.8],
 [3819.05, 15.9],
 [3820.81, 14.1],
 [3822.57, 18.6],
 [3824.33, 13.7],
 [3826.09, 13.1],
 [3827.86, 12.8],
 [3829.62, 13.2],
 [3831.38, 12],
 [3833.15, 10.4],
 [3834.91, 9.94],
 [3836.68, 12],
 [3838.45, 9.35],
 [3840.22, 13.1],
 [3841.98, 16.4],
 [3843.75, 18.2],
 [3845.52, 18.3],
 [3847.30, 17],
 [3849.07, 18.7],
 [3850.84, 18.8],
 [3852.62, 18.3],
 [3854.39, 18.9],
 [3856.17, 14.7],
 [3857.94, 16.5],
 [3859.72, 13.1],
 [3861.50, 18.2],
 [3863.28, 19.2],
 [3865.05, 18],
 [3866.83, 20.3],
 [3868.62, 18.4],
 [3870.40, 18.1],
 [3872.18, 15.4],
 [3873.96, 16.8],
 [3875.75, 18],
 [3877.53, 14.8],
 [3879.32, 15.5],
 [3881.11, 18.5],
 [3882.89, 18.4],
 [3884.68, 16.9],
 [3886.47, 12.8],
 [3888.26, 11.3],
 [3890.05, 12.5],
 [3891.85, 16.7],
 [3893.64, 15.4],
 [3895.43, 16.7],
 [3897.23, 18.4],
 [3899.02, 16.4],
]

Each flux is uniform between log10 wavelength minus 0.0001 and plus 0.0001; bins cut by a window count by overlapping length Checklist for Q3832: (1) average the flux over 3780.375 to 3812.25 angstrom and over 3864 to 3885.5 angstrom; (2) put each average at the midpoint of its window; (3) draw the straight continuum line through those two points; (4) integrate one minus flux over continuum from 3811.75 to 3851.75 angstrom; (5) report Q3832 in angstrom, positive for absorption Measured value 6.5 angstrom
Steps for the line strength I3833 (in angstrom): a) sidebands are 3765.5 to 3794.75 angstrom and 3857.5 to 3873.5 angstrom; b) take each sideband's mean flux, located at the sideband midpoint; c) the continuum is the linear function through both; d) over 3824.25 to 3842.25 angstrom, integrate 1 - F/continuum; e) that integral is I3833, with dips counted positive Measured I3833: 5.58 angstrom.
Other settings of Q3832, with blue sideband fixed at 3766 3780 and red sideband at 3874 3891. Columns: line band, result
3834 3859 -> 0.45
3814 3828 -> 1.09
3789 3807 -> -0.16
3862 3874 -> -1.86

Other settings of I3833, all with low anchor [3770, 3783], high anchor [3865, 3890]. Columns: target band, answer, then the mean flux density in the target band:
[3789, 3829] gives 2.3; 16.4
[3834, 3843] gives 2.5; 12.3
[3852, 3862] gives 0.1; 16.5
